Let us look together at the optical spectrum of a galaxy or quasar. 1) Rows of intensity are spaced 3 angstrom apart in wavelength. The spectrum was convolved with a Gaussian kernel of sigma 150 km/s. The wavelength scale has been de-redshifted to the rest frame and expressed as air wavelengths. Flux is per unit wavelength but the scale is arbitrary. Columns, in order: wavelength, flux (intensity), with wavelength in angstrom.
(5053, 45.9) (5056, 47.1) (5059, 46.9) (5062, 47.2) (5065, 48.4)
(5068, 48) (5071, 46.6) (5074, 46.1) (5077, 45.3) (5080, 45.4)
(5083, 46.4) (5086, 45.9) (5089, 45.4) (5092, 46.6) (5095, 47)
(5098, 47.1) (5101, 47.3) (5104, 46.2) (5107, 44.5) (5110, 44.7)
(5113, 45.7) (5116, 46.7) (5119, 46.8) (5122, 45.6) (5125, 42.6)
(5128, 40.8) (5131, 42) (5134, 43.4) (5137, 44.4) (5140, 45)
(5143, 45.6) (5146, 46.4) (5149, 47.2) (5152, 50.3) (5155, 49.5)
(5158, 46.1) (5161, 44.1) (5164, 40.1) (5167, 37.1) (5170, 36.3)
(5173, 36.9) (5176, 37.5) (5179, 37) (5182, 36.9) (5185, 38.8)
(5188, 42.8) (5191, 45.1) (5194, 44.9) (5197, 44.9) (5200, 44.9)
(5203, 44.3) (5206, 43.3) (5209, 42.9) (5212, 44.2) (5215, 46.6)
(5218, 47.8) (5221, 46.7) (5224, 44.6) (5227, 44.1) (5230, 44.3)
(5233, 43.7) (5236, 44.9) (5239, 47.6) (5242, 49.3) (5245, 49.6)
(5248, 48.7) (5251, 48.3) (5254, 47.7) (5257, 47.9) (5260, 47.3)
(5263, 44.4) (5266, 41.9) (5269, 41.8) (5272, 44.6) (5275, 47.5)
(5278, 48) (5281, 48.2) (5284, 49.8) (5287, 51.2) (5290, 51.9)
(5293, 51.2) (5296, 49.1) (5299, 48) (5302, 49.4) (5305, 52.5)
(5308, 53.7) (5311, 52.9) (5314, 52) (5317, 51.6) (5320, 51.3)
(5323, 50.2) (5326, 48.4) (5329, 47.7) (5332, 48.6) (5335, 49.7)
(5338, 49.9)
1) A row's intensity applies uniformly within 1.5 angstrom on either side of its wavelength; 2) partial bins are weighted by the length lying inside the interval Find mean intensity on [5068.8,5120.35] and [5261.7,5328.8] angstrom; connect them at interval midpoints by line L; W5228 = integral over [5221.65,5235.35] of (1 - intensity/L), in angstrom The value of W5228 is 1.1 angstrom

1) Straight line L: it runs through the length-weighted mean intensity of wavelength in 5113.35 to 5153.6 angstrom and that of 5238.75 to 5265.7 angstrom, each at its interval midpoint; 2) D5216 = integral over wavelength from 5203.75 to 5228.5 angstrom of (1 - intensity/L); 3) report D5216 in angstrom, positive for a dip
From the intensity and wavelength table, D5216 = 1.0 angstrom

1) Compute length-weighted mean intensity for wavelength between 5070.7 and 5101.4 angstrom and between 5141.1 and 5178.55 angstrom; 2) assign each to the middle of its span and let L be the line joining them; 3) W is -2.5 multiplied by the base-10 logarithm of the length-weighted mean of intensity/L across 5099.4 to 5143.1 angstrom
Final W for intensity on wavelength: 0.00 mag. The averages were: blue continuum 46.2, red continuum 42.9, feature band 44.7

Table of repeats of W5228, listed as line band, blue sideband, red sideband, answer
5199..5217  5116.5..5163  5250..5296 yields 0.8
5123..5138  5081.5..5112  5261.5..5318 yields 1.3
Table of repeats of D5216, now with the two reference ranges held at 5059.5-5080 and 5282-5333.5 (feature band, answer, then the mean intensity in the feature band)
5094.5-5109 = 0.3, 46.3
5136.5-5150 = 0.6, 45.8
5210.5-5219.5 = 0.5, 46.2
